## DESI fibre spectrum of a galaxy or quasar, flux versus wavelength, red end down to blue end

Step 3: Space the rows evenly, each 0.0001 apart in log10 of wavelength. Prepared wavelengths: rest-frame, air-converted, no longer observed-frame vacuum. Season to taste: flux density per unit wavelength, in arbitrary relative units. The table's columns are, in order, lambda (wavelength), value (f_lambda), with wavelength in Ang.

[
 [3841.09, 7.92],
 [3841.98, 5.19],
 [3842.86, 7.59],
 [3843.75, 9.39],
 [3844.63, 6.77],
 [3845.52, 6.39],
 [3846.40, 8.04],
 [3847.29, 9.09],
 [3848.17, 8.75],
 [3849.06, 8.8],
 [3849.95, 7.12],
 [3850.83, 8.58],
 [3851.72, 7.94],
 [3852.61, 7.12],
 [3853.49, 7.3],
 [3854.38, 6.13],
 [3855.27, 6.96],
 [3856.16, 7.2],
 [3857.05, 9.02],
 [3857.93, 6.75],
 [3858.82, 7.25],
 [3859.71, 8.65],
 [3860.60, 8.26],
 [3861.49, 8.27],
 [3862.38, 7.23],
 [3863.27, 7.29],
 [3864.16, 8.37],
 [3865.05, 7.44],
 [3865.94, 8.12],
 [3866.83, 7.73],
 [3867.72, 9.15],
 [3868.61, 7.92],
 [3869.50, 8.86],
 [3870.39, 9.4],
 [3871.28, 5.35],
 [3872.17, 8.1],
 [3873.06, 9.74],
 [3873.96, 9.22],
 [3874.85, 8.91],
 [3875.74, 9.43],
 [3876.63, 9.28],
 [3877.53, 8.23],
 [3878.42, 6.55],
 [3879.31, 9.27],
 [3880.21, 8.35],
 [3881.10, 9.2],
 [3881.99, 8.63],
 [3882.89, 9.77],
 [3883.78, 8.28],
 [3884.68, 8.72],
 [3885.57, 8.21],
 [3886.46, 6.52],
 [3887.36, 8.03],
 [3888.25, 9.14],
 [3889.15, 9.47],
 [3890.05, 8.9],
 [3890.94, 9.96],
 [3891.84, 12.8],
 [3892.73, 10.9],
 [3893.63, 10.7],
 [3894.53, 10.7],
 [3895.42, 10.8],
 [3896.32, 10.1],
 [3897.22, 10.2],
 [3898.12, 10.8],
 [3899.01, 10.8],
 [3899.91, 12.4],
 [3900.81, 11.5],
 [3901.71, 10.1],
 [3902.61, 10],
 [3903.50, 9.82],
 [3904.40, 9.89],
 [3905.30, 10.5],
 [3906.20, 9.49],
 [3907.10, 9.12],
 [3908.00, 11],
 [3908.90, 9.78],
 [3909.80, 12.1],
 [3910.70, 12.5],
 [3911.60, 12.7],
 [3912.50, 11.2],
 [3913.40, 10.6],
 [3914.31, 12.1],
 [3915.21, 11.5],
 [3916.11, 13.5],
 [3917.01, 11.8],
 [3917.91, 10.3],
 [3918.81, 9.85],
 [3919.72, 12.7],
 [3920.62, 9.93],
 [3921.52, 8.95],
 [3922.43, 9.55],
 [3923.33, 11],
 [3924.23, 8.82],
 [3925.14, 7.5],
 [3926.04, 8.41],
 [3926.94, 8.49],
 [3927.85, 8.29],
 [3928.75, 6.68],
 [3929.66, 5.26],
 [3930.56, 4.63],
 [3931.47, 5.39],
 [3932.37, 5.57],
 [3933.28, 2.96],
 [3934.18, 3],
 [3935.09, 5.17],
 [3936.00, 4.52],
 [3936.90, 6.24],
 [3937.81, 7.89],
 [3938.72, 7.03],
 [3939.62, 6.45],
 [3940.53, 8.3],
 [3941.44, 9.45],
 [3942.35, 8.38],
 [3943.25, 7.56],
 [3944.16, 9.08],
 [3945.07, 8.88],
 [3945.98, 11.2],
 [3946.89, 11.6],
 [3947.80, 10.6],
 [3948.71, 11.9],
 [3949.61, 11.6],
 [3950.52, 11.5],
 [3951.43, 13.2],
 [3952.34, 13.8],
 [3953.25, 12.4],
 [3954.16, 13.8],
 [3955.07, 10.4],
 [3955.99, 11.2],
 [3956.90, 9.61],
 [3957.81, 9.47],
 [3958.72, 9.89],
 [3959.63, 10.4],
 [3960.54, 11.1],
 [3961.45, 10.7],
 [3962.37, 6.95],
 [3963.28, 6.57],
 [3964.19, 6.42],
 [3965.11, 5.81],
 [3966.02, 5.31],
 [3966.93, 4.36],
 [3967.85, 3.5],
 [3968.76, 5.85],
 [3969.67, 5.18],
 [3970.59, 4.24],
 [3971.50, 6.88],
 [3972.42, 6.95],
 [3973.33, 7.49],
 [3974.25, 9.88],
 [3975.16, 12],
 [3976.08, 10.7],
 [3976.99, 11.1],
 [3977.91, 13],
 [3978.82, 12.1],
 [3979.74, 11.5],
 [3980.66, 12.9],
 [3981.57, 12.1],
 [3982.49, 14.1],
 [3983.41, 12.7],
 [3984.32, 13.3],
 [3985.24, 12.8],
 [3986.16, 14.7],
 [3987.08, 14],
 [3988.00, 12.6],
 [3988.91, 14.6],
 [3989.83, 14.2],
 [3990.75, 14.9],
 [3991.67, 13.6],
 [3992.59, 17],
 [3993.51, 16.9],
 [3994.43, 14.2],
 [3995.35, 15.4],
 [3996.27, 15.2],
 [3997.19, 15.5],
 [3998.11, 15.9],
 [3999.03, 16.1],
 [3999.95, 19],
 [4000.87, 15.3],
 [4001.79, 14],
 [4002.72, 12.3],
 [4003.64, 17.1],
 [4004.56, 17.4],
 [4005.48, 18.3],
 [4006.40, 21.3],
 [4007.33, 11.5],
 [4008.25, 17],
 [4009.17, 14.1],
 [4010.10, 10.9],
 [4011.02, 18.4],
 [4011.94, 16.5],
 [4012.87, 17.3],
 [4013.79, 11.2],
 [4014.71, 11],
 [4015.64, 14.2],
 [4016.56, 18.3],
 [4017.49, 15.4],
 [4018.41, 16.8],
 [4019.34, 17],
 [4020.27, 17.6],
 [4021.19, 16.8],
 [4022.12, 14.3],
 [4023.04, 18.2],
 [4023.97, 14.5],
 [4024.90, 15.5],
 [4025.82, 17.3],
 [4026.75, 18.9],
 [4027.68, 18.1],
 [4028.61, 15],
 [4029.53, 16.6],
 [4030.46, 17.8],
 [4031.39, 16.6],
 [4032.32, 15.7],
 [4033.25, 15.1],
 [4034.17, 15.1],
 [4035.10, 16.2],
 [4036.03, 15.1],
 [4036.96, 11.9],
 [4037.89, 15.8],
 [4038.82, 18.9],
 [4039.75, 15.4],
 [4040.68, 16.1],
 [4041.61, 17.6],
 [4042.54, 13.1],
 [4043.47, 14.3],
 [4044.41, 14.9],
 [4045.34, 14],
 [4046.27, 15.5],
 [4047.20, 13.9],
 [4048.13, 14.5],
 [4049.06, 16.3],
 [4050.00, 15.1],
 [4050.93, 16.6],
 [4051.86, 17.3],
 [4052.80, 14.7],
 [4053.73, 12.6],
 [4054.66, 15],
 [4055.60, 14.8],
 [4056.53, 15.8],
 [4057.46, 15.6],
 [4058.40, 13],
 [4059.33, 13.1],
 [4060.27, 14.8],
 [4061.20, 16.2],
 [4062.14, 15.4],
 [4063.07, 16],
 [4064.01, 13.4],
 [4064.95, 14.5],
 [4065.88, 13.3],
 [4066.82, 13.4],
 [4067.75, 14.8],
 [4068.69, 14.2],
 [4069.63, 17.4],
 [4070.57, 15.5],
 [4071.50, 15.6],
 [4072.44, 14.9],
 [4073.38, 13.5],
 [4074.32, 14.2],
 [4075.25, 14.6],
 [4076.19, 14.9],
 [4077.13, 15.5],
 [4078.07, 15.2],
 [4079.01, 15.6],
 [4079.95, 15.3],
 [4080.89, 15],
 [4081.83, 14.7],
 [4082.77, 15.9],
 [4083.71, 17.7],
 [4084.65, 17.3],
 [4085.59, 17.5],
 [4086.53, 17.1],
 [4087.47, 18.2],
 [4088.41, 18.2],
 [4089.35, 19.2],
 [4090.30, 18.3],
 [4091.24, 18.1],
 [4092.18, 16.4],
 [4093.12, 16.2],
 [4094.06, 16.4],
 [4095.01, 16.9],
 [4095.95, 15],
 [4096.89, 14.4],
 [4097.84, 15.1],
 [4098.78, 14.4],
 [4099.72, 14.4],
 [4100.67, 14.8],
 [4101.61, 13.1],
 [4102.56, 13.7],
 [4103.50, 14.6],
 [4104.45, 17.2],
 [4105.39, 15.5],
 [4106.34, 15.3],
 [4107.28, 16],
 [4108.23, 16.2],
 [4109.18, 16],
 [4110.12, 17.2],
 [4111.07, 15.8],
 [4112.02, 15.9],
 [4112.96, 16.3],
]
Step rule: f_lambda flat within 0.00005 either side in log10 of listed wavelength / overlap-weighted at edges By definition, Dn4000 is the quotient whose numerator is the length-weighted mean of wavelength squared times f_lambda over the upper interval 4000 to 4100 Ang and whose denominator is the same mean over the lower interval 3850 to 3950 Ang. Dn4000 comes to 1.89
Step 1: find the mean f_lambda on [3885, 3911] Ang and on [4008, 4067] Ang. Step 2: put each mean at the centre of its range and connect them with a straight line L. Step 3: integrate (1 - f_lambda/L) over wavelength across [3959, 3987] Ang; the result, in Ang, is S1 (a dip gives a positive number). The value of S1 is 7.79 Ang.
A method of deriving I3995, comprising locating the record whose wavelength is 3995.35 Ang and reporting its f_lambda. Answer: 15.4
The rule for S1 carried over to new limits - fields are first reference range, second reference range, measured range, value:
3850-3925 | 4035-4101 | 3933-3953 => 4.5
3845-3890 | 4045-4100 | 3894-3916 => -3.2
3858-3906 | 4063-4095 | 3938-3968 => 5.5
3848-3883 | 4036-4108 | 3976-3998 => -2.4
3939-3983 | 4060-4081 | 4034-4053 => -2.5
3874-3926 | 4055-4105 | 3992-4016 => -4.2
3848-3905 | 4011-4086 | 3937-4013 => 6.1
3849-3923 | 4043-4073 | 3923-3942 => 7.2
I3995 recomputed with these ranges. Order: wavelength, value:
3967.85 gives 3.5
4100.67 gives 14.8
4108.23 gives 16.2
